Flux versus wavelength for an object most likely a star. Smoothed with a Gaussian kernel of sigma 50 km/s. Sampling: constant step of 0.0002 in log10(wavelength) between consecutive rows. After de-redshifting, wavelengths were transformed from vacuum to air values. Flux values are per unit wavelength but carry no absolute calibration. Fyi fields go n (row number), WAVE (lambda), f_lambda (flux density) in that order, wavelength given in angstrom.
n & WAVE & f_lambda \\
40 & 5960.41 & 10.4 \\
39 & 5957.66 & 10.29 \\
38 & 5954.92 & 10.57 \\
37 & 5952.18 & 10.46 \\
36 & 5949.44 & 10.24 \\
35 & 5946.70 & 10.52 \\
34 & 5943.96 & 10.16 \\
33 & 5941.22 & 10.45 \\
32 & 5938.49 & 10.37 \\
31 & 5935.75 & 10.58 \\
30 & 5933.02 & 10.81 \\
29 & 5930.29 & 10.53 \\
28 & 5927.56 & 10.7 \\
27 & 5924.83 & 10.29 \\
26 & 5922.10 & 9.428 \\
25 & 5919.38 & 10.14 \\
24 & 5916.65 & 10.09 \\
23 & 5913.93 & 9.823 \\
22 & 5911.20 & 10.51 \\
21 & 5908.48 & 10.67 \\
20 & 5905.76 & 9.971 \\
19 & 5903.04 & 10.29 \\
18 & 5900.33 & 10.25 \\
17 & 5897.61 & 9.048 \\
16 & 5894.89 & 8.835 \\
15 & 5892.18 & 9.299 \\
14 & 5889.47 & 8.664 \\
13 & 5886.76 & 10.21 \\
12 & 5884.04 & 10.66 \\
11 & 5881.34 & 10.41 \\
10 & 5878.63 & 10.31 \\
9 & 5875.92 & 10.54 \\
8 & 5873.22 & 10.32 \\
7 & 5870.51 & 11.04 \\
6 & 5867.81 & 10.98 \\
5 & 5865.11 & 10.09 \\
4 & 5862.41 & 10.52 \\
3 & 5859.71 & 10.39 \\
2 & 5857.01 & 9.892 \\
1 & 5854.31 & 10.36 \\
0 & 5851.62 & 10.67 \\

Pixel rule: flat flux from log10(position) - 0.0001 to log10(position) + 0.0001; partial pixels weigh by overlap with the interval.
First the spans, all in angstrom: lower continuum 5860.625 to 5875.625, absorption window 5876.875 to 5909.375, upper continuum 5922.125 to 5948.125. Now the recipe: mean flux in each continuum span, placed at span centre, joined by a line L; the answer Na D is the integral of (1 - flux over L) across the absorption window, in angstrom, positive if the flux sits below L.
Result 2.0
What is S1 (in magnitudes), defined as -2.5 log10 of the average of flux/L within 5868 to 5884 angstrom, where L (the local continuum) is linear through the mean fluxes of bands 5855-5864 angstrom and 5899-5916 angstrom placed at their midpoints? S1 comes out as -0.03 mag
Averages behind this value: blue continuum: 10.3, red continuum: 10.2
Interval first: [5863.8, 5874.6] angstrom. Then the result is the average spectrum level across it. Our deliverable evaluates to 10.6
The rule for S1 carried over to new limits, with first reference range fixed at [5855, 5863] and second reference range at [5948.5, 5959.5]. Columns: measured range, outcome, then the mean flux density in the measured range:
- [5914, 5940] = 0.00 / 10.3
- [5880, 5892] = 0.04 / 9.92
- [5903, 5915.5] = 0.01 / 10.2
